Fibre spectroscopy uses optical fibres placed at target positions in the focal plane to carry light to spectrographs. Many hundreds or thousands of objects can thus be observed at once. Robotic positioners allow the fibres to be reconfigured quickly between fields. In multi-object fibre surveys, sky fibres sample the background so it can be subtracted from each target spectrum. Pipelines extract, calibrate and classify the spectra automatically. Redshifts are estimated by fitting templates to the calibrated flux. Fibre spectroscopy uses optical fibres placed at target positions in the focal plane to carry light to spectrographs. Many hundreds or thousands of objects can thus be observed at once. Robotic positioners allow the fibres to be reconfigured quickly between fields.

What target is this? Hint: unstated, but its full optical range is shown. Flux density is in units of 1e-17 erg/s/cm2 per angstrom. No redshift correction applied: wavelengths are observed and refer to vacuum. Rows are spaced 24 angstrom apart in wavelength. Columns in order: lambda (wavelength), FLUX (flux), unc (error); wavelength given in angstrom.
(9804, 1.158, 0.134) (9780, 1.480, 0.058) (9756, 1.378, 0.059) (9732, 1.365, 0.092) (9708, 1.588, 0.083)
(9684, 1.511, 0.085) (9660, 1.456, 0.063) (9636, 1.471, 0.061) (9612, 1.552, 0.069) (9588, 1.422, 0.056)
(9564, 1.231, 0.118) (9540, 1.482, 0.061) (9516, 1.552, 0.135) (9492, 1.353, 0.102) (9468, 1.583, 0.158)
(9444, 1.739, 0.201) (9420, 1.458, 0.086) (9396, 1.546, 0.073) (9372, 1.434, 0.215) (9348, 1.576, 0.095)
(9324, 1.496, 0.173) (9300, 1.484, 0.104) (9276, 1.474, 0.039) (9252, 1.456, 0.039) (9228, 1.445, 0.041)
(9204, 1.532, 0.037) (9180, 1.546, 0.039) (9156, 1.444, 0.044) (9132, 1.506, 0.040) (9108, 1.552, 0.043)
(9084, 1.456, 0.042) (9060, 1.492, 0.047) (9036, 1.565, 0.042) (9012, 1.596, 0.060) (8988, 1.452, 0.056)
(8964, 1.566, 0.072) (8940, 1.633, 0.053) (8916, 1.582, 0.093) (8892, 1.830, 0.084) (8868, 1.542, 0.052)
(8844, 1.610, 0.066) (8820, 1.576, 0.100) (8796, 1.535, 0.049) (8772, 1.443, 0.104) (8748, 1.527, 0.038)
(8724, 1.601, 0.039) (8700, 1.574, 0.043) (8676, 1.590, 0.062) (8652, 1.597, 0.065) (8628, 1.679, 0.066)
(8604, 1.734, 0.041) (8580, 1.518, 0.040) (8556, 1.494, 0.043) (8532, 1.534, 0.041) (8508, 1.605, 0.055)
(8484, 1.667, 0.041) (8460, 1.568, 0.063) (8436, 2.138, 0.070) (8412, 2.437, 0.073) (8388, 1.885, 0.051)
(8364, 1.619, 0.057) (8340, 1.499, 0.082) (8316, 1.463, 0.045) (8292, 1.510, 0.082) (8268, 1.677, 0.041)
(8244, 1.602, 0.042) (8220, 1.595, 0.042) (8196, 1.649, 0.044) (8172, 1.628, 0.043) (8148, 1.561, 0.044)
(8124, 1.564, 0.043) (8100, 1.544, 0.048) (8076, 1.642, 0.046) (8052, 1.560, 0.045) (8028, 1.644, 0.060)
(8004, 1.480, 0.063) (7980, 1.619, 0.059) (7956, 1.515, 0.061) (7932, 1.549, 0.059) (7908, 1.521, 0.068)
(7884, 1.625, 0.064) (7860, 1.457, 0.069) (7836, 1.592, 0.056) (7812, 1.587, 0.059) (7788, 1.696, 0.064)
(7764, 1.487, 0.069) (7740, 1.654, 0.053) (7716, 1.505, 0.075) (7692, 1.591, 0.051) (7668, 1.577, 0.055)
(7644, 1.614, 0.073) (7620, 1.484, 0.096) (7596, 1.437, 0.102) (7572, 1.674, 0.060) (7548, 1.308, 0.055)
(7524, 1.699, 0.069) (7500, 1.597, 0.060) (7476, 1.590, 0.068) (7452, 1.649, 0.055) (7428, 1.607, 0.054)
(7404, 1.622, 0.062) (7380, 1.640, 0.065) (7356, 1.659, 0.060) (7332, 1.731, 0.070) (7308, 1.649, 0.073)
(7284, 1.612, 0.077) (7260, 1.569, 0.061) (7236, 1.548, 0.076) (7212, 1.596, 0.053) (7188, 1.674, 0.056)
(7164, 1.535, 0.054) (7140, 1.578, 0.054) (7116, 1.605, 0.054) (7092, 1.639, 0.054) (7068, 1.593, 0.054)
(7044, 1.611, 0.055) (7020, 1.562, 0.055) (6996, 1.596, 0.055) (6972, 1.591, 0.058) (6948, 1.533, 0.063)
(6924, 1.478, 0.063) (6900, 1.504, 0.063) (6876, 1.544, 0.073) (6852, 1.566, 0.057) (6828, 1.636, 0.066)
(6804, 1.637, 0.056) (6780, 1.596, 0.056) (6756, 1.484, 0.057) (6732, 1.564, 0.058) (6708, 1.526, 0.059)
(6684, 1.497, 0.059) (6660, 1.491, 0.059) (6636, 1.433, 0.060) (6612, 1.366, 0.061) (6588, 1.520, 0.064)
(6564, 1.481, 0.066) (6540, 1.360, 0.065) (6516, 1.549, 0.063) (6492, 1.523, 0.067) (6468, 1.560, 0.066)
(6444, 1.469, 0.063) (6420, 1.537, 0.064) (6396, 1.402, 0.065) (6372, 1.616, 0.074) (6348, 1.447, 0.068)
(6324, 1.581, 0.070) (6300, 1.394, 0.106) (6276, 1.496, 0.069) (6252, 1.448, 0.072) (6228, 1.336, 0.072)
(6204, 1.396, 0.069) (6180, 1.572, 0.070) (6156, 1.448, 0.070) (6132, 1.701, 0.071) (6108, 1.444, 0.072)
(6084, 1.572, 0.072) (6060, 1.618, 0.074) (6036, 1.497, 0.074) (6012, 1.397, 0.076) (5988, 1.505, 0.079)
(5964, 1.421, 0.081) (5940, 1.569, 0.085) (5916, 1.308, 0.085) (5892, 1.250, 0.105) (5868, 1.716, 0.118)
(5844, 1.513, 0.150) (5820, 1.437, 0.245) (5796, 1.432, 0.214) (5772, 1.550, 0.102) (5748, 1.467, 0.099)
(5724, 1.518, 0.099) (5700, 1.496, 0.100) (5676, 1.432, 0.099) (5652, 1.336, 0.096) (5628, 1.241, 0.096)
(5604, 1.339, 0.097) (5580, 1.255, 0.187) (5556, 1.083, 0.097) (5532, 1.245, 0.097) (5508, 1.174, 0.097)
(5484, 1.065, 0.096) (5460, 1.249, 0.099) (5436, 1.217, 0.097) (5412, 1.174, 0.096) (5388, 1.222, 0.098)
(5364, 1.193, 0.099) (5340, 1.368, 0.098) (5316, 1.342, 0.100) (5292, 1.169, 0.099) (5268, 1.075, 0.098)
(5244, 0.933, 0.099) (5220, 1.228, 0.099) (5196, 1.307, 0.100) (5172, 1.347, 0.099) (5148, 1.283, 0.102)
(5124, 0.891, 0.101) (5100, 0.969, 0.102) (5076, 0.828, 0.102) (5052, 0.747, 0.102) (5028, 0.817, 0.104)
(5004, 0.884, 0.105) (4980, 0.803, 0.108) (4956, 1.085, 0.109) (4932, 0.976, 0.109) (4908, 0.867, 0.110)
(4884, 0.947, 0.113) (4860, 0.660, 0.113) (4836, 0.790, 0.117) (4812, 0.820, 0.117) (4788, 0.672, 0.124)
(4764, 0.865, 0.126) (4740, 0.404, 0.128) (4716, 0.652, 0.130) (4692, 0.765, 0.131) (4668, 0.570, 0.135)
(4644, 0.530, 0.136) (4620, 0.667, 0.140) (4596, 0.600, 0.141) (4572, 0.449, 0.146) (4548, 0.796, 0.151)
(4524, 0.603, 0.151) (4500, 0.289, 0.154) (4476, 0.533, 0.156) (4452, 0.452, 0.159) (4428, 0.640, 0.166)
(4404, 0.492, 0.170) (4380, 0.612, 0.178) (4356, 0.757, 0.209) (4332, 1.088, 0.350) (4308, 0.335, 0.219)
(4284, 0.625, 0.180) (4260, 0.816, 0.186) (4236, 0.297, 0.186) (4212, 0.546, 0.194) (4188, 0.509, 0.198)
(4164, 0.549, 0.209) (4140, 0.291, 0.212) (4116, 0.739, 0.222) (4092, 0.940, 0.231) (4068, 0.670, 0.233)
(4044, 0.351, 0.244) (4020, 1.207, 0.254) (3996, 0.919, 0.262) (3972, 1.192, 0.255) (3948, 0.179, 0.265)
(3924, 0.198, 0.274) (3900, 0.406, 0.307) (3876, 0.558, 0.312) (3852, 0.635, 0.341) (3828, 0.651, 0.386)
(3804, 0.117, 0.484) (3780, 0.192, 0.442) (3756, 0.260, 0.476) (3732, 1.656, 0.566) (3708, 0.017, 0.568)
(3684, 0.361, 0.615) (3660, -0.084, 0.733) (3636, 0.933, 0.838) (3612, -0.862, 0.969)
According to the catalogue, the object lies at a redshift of 0.280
